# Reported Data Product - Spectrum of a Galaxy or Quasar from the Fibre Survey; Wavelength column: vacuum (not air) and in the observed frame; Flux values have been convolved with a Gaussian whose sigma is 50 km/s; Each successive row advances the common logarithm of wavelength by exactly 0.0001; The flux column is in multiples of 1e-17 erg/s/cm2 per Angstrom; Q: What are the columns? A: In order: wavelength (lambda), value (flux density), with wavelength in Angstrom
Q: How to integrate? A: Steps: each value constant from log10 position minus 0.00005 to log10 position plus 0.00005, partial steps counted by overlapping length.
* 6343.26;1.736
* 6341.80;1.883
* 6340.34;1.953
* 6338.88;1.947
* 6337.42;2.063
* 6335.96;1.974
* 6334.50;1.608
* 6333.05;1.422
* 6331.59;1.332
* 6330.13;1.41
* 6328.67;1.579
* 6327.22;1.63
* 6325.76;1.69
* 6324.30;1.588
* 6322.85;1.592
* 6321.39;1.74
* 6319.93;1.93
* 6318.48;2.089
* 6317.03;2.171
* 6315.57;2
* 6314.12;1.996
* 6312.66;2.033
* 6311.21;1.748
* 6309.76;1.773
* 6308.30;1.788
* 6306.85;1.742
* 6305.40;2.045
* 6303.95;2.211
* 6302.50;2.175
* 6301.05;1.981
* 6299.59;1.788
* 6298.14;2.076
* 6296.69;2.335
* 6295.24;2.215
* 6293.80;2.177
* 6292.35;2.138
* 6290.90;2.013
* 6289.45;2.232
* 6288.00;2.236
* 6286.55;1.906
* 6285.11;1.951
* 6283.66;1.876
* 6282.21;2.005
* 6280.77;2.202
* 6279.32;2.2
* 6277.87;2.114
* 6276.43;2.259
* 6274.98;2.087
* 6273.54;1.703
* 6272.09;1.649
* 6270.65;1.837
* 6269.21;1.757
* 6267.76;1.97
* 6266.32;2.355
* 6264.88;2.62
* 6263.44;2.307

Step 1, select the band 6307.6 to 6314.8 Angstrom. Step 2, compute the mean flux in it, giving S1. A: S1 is 1.87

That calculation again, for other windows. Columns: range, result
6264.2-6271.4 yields 2.1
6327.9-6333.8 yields 1.44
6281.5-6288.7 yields 1.99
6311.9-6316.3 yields 2.01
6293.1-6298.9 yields 2.2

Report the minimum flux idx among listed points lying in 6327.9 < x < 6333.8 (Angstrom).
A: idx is 1.332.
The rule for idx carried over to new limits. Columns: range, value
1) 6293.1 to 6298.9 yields 2.076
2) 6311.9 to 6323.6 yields 1.592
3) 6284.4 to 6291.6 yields 1.906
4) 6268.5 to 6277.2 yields 1.649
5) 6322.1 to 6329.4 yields 1.579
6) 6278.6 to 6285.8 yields 1.876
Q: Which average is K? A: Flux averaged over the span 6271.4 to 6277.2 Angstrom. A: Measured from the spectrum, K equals 1.93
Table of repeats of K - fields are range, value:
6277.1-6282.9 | 2.13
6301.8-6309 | 1.99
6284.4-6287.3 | 1.93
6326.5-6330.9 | 1.54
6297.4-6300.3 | 1.94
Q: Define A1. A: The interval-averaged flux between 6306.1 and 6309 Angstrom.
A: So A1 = 1.77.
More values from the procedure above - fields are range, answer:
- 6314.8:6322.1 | 1.99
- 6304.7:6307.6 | 1.89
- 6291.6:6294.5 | 2.15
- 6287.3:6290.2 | 2.23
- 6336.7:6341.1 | 1.99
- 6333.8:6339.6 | 1.9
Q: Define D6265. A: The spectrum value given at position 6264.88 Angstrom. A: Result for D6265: 2.62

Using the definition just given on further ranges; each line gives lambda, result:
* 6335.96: 1.974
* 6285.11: 1.951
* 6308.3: 1.788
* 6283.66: 1.876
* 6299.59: 1.788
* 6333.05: 1.422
